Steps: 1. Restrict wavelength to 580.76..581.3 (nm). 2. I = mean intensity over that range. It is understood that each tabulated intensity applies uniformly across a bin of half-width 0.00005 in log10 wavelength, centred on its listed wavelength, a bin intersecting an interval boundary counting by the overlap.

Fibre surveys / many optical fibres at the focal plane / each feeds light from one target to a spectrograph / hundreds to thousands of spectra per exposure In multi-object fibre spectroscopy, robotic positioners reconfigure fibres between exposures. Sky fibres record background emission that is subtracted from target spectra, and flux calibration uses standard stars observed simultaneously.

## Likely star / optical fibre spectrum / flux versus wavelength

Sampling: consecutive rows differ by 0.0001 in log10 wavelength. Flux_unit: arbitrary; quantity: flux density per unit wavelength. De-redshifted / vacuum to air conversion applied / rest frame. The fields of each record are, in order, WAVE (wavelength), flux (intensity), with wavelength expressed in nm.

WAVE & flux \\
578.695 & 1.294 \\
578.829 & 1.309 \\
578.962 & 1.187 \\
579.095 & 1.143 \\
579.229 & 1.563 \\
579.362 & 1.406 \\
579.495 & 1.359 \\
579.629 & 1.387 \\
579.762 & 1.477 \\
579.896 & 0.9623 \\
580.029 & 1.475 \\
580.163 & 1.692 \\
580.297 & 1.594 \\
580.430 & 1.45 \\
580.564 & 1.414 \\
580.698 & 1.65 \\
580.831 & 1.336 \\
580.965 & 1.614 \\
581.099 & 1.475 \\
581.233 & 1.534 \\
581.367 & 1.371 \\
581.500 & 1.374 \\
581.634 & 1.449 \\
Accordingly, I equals 1.49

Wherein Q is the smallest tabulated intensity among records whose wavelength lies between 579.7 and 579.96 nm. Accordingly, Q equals 0.9623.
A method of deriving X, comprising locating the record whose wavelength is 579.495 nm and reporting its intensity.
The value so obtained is 1.359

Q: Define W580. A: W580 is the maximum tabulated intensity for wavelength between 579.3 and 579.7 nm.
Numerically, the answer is 1.406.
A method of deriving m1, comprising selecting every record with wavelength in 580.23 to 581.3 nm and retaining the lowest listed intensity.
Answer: 1.336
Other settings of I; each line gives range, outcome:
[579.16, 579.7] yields 1.43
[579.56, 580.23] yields 1.4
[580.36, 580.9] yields 1.47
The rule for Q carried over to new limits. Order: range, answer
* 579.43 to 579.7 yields 1.359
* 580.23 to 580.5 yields 1.45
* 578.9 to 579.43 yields 1.143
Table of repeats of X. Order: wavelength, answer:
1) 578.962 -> 1.187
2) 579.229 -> 1.563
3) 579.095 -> 1.143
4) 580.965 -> 1.614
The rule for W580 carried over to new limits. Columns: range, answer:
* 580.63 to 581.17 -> 1.65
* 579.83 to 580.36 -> 1.692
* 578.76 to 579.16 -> 1.309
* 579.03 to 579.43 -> 1.563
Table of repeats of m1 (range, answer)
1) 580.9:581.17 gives 1.475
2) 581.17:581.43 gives 1.371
